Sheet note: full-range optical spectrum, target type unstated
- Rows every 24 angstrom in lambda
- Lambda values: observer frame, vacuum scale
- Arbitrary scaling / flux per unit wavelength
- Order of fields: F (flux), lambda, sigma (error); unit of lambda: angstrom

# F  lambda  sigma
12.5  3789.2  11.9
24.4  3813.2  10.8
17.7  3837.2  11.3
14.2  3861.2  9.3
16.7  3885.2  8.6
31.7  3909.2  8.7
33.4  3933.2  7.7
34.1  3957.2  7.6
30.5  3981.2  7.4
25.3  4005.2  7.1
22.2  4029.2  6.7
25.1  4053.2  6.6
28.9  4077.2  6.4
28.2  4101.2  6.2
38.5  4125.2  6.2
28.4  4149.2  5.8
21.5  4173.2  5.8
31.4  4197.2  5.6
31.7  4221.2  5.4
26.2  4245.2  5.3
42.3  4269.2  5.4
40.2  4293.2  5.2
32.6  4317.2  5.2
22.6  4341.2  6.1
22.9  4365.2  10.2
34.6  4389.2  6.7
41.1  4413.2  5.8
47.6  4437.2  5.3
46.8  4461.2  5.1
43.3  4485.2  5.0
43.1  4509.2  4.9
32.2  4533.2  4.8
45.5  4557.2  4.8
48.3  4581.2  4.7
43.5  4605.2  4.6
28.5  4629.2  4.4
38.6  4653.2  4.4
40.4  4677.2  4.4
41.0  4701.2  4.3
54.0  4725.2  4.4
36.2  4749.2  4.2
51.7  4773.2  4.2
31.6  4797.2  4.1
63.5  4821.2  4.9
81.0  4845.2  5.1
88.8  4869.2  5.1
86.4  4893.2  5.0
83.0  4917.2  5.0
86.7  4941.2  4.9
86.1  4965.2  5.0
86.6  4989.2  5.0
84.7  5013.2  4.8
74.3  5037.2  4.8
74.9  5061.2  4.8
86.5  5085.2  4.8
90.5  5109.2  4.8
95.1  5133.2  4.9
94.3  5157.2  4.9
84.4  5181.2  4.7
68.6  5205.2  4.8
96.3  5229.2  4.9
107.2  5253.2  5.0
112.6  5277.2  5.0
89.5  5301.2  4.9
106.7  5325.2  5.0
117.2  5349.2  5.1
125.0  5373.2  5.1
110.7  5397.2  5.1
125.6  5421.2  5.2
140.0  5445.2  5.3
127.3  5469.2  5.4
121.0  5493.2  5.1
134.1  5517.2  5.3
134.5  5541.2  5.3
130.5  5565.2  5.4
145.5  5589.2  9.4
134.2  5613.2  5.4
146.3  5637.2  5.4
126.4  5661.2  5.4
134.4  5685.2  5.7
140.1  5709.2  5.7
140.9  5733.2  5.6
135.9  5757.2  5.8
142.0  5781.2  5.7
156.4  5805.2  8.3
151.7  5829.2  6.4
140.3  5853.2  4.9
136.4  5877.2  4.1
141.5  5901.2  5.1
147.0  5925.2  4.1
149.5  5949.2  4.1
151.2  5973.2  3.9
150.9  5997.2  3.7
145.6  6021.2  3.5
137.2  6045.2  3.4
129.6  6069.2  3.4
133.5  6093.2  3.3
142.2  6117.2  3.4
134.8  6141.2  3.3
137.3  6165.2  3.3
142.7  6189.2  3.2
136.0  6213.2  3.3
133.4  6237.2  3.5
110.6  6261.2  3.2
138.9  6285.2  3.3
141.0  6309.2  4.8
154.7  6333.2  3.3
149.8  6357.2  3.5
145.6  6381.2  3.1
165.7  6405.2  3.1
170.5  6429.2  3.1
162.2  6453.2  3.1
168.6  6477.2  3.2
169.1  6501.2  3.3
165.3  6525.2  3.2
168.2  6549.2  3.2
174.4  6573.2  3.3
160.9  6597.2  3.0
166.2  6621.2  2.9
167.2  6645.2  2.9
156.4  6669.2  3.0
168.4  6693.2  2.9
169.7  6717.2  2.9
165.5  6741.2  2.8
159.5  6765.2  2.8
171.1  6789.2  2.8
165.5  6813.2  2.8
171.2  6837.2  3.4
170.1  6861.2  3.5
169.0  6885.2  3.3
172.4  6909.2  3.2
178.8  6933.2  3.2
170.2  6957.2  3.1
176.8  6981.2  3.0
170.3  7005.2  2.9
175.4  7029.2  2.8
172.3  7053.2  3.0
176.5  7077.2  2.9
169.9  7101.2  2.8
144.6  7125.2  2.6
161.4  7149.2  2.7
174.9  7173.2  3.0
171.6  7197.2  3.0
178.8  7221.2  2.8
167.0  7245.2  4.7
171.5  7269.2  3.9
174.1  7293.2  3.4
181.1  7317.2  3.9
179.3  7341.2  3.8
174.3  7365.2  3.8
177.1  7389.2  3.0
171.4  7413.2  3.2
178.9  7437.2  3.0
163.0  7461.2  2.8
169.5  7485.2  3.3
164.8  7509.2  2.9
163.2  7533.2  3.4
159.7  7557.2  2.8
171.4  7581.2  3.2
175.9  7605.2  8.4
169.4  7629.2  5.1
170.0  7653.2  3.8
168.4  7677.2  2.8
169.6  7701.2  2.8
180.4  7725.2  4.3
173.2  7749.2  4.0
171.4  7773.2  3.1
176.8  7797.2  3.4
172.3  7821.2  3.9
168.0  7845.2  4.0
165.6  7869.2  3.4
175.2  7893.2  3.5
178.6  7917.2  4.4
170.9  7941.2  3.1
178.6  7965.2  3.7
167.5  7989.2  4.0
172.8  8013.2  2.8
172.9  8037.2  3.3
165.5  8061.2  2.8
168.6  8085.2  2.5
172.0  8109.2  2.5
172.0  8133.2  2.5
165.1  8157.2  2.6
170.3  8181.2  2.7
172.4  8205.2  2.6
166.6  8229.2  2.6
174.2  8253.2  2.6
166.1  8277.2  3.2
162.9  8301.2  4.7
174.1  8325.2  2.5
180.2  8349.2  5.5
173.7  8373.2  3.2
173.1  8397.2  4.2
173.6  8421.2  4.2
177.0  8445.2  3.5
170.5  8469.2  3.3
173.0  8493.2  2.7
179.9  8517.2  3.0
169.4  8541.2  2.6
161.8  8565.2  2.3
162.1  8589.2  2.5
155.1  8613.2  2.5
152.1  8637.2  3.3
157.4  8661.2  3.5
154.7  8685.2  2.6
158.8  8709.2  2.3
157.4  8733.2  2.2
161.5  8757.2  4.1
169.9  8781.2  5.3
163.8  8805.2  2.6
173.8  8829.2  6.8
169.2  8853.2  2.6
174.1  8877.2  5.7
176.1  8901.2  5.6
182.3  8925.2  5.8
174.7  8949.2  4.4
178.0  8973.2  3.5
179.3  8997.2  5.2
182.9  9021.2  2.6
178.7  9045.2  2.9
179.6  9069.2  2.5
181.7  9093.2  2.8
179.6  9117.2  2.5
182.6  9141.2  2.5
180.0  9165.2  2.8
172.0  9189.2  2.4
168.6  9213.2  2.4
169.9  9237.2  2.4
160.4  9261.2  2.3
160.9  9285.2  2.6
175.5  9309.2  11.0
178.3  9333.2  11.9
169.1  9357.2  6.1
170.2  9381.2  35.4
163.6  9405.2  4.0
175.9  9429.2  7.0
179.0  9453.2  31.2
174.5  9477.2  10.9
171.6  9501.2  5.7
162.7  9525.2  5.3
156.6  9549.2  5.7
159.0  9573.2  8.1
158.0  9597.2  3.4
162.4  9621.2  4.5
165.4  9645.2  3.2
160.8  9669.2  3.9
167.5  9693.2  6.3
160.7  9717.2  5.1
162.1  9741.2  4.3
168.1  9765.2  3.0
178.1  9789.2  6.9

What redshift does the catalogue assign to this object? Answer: 0.209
